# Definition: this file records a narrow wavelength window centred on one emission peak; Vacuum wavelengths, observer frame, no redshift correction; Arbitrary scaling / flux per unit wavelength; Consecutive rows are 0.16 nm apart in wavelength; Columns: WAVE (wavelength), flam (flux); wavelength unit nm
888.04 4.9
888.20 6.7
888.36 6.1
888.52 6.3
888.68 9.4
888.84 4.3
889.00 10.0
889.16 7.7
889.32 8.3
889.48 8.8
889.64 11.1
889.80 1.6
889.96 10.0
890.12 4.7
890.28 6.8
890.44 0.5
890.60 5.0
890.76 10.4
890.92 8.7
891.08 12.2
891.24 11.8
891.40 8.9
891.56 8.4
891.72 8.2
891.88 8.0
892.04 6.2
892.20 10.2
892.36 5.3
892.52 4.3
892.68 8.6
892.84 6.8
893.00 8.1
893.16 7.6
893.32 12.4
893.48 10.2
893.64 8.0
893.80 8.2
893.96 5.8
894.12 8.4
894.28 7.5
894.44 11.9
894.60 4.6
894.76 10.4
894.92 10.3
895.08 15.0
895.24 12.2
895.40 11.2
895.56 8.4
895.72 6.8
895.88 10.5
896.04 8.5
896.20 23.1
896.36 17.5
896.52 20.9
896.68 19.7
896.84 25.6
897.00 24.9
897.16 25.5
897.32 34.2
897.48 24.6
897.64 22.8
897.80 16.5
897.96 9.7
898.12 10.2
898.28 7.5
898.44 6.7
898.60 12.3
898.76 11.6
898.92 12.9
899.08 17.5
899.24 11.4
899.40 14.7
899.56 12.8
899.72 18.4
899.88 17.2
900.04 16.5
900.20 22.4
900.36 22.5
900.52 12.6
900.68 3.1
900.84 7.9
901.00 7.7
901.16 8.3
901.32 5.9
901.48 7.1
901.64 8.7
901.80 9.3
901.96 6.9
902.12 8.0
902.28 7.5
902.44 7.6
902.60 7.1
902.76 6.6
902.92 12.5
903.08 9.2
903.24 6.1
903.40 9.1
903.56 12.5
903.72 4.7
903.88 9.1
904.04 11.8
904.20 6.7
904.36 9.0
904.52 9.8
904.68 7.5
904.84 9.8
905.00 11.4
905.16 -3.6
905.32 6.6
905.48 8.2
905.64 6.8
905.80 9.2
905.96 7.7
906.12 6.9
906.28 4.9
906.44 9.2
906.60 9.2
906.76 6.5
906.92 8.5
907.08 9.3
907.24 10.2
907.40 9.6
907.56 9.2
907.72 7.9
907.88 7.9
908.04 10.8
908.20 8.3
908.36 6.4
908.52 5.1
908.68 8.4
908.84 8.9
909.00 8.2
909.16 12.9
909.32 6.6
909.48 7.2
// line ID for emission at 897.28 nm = H-alpha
